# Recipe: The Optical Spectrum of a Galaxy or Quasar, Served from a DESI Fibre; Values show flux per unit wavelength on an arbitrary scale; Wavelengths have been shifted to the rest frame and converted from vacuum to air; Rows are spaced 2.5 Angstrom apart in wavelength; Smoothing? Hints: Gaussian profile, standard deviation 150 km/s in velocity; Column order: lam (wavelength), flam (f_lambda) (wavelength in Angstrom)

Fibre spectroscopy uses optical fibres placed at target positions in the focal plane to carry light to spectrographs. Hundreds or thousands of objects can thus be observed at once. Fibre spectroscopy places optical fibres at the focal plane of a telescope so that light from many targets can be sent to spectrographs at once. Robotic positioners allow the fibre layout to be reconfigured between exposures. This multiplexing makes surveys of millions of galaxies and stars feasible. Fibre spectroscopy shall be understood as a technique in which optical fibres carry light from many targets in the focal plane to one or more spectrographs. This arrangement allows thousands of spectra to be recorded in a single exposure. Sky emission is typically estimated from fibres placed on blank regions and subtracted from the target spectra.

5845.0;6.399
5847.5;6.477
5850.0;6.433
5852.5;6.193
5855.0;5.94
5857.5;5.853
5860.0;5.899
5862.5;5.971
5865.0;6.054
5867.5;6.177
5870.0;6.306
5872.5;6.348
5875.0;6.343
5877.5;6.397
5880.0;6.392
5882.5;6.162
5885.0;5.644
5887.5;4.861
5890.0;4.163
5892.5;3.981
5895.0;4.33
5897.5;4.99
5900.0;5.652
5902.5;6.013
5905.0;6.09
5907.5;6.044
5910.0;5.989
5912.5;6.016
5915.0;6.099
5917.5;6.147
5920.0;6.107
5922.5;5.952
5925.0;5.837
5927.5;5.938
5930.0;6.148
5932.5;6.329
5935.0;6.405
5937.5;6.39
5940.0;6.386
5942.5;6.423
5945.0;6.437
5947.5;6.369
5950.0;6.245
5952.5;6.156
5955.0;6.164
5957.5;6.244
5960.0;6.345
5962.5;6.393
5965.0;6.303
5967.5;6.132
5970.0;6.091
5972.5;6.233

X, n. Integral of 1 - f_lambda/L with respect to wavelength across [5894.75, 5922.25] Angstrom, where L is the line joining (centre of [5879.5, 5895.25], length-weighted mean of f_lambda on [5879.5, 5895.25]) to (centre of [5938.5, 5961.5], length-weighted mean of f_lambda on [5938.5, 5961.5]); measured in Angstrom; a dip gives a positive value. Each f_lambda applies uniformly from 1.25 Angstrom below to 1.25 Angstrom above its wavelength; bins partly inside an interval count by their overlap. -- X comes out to -1.7 Angstrom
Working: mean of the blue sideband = 5.06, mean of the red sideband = 6.31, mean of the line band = 5.83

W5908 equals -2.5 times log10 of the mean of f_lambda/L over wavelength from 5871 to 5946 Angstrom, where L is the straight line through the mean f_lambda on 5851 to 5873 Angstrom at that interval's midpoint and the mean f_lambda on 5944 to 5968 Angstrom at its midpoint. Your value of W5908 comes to 0.056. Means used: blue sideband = 6.08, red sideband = 6.28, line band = 5.87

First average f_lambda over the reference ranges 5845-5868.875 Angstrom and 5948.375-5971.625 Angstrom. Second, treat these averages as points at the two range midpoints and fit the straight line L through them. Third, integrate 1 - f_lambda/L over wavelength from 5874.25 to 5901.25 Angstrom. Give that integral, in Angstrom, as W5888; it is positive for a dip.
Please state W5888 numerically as 3.6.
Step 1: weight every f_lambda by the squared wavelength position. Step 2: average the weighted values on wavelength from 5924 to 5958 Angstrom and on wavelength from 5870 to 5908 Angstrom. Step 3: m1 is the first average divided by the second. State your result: 1.14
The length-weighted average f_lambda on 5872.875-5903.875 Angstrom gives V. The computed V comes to 5.44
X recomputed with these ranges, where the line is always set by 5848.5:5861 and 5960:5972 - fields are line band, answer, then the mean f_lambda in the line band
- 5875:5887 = 0.1 Angstrom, 6.09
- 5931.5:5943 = -0.3 Angstrom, 6.39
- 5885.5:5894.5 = 2.5 Angstrom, 4.44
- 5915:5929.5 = 0.4 Angstrom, 6.01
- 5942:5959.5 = -0.2 Angstrom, 6.29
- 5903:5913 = 0.2 Angstrom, 6.03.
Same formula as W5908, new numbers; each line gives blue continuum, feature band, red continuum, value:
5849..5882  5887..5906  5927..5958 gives 0.24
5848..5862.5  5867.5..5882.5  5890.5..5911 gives -0.10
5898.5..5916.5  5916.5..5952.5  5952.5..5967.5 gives -0.02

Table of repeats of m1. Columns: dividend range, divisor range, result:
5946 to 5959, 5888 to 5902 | 1.35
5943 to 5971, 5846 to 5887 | 1.05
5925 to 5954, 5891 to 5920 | 1.14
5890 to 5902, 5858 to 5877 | 0.78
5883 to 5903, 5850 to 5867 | 0.83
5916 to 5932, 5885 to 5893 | 1.34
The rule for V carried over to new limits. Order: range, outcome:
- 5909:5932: 6.04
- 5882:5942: 5.74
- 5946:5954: 6.26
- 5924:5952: 6.27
